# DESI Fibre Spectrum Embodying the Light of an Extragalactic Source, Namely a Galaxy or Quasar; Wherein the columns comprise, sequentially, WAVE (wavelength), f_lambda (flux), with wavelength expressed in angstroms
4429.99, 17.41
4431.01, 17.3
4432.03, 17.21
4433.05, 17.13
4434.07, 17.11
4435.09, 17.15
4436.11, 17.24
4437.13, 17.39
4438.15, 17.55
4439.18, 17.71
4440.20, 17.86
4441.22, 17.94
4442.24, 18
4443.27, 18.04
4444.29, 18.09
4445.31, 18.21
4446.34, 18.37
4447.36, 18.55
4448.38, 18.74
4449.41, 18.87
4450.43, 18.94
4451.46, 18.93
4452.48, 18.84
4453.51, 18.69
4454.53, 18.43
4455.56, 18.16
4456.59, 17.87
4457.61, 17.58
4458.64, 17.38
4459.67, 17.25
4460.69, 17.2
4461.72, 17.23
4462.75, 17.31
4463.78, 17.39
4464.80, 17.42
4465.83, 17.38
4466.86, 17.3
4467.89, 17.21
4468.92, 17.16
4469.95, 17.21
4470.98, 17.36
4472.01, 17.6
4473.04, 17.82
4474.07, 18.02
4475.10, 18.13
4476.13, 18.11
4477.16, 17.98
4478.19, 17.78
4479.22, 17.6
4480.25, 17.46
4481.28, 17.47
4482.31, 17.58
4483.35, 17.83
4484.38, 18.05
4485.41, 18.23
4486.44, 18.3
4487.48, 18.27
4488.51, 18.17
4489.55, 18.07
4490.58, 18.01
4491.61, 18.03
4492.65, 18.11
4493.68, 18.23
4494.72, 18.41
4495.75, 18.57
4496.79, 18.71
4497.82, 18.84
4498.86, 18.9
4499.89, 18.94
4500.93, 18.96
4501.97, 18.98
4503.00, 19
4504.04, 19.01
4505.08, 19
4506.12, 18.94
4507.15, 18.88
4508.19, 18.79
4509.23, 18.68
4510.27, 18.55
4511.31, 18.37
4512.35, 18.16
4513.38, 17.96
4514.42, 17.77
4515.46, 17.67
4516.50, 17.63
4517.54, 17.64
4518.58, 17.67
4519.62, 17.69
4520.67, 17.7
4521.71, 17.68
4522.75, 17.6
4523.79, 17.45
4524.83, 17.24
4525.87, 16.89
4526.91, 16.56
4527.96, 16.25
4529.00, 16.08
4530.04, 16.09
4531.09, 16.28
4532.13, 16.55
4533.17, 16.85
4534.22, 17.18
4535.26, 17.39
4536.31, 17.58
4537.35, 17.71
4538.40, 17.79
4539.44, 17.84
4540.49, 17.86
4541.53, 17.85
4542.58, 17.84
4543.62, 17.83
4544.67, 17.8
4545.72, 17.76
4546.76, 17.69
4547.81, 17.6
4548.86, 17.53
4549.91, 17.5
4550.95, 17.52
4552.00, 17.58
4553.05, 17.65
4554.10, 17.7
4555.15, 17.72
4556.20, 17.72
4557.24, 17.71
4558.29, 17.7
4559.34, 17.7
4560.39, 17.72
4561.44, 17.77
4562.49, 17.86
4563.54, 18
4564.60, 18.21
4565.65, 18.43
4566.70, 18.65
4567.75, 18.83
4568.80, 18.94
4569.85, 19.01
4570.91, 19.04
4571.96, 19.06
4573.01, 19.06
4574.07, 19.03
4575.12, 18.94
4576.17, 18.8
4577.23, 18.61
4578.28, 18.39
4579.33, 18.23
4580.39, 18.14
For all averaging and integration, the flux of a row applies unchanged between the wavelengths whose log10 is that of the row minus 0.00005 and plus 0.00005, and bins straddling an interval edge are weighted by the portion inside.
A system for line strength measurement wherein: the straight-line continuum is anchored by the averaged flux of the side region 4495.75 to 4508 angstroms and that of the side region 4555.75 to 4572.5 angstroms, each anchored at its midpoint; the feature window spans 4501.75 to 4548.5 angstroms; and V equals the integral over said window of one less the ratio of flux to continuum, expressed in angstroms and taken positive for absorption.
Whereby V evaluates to 2.4 angstroms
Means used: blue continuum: 18.9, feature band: 17.7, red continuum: 18.3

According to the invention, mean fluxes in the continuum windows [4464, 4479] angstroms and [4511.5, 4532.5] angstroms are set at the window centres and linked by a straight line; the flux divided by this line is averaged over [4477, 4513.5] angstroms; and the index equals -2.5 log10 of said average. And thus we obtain -0.06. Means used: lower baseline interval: 17.6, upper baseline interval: 17.3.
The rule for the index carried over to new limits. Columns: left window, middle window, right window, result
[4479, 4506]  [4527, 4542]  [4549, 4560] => 0.05 mag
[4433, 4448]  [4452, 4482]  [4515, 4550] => 0.00 mag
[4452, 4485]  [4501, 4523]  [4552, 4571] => -0.02 mag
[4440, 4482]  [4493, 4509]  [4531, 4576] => -0.05 mag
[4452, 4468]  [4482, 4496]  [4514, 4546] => -0.04 mag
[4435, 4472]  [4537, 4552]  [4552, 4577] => 0.03 mag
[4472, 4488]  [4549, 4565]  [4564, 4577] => 0.06 mag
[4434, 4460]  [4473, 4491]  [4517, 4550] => -0.01 mag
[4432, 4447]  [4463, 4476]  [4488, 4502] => 0.04 mag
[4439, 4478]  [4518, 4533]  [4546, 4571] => 0.06 mag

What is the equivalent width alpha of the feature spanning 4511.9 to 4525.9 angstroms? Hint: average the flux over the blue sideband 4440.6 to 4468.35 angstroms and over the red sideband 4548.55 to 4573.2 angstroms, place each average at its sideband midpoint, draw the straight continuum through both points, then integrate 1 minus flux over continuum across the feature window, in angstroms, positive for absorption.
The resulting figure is 0.3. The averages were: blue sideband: 18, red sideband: 18.1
